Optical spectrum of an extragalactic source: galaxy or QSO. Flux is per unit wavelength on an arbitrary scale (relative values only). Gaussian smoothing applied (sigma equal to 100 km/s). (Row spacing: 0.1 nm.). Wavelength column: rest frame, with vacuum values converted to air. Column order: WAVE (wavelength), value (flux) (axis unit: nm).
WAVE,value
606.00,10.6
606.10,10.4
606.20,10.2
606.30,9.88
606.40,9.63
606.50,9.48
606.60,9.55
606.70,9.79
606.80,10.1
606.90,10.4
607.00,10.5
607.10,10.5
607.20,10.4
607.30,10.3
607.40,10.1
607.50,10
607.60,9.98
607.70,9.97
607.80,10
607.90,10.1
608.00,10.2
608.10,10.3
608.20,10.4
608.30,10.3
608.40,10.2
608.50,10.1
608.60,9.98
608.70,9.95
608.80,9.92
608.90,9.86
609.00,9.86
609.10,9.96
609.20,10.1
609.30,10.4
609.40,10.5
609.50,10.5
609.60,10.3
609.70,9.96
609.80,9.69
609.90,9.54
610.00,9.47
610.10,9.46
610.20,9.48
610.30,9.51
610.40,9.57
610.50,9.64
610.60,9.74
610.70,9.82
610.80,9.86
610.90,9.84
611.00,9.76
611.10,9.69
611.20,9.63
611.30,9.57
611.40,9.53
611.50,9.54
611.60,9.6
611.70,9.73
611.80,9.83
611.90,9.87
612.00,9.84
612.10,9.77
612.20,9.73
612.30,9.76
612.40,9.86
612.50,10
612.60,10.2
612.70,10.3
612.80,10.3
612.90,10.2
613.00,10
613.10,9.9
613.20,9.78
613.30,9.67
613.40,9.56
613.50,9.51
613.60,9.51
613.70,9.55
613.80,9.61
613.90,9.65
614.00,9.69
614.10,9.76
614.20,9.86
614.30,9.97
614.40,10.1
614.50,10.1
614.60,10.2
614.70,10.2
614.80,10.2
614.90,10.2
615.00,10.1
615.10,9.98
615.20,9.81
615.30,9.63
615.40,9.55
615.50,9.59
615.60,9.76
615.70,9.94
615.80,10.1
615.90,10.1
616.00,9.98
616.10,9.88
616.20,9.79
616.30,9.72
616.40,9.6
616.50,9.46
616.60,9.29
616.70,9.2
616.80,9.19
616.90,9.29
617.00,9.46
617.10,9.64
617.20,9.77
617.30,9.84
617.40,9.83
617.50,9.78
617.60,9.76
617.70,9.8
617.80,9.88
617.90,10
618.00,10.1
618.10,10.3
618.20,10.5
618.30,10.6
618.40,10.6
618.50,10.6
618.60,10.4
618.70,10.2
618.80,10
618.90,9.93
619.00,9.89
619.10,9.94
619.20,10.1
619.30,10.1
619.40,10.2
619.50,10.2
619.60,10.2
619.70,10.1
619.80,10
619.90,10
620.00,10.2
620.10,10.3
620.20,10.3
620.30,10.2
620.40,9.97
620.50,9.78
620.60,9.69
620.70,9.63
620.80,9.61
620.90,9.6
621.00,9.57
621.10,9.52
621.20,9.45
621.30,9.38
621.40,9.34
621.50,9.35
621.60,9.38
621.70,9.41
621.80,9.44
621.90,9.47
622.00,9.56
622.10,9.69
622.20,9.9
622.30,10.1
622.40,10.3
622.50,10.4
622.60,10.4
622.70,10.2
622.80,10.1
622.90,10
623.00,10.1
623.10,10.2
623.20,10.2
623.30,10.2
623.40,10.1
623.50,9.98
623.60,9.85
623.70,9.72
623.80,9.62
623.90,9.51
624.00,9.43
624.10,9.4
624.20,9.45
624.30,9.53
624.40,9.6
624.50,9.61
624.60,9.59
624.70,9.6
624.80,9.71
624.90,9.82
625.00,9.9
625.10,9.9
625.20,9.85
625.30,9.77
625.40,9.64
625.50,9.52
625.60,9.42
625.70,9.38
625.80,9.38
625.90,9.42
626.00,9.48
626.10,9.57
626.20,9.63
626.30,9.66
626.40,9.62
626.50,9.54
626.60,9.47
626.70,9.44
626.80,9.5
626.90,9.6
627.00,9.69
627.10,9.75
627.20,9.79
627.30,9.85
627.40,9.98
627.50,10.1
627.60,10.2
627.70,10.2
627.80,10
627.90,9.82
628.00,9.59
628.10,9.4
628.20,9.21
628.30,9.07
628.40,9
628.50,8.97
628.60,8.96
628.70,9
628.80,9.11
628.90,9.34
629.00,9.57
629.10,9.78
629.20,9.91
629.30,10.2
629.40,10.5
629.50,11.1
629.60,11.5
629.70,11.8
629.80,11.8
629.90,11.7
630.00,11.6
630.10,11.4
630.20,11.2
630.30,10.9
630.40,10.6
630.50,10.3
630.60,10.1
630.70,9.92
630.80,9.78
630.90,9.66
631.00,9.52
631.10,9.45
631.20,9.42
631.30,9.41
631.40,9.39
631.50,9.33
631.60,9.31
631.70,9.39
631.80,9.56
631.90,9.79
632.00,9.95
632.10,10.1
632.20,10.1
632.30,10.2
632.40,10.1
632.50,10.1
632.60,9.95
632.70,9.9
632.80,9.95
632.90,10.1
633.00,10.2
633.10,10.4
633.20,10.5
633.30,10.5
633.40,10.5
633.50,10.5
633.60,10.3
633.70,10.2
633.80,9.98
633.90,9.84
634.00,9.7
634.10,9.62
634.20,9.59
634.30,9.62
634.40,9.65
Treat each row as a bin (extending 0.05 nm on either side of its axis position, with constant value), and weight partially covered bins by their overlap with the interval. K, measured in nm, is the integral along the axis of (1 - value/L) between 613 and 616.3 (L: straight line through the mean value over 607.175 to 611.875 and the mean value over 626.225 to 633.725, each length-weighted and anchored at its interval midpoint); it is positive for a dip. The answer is 0.03 nm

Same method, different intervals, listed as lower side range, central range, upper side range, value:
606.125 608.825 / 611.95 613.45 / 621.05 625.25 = 0.008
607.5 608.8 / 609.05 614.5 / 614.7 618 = 0.075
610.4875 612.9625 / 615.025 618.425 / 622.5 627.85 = -0.003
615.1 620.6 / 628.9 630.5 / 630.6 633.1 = -0.167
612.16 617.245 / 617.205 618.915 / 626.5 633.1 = -0.048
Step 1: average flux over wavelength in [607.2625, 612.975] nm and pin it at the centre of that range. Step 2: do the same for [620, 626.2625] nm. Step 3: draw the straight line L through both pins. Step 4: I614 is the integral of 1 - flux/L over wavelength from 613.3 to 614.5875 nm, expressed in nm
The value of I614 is 0.02 nm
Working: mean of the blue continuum 9.92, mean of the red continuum 9.75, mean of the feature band 9.75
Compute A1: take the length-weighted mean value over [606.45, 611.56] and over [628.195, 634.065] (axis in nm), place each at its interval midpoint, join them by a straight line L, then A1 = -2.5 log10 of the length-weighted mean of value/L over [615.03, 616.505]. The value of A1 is 0.02 mag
